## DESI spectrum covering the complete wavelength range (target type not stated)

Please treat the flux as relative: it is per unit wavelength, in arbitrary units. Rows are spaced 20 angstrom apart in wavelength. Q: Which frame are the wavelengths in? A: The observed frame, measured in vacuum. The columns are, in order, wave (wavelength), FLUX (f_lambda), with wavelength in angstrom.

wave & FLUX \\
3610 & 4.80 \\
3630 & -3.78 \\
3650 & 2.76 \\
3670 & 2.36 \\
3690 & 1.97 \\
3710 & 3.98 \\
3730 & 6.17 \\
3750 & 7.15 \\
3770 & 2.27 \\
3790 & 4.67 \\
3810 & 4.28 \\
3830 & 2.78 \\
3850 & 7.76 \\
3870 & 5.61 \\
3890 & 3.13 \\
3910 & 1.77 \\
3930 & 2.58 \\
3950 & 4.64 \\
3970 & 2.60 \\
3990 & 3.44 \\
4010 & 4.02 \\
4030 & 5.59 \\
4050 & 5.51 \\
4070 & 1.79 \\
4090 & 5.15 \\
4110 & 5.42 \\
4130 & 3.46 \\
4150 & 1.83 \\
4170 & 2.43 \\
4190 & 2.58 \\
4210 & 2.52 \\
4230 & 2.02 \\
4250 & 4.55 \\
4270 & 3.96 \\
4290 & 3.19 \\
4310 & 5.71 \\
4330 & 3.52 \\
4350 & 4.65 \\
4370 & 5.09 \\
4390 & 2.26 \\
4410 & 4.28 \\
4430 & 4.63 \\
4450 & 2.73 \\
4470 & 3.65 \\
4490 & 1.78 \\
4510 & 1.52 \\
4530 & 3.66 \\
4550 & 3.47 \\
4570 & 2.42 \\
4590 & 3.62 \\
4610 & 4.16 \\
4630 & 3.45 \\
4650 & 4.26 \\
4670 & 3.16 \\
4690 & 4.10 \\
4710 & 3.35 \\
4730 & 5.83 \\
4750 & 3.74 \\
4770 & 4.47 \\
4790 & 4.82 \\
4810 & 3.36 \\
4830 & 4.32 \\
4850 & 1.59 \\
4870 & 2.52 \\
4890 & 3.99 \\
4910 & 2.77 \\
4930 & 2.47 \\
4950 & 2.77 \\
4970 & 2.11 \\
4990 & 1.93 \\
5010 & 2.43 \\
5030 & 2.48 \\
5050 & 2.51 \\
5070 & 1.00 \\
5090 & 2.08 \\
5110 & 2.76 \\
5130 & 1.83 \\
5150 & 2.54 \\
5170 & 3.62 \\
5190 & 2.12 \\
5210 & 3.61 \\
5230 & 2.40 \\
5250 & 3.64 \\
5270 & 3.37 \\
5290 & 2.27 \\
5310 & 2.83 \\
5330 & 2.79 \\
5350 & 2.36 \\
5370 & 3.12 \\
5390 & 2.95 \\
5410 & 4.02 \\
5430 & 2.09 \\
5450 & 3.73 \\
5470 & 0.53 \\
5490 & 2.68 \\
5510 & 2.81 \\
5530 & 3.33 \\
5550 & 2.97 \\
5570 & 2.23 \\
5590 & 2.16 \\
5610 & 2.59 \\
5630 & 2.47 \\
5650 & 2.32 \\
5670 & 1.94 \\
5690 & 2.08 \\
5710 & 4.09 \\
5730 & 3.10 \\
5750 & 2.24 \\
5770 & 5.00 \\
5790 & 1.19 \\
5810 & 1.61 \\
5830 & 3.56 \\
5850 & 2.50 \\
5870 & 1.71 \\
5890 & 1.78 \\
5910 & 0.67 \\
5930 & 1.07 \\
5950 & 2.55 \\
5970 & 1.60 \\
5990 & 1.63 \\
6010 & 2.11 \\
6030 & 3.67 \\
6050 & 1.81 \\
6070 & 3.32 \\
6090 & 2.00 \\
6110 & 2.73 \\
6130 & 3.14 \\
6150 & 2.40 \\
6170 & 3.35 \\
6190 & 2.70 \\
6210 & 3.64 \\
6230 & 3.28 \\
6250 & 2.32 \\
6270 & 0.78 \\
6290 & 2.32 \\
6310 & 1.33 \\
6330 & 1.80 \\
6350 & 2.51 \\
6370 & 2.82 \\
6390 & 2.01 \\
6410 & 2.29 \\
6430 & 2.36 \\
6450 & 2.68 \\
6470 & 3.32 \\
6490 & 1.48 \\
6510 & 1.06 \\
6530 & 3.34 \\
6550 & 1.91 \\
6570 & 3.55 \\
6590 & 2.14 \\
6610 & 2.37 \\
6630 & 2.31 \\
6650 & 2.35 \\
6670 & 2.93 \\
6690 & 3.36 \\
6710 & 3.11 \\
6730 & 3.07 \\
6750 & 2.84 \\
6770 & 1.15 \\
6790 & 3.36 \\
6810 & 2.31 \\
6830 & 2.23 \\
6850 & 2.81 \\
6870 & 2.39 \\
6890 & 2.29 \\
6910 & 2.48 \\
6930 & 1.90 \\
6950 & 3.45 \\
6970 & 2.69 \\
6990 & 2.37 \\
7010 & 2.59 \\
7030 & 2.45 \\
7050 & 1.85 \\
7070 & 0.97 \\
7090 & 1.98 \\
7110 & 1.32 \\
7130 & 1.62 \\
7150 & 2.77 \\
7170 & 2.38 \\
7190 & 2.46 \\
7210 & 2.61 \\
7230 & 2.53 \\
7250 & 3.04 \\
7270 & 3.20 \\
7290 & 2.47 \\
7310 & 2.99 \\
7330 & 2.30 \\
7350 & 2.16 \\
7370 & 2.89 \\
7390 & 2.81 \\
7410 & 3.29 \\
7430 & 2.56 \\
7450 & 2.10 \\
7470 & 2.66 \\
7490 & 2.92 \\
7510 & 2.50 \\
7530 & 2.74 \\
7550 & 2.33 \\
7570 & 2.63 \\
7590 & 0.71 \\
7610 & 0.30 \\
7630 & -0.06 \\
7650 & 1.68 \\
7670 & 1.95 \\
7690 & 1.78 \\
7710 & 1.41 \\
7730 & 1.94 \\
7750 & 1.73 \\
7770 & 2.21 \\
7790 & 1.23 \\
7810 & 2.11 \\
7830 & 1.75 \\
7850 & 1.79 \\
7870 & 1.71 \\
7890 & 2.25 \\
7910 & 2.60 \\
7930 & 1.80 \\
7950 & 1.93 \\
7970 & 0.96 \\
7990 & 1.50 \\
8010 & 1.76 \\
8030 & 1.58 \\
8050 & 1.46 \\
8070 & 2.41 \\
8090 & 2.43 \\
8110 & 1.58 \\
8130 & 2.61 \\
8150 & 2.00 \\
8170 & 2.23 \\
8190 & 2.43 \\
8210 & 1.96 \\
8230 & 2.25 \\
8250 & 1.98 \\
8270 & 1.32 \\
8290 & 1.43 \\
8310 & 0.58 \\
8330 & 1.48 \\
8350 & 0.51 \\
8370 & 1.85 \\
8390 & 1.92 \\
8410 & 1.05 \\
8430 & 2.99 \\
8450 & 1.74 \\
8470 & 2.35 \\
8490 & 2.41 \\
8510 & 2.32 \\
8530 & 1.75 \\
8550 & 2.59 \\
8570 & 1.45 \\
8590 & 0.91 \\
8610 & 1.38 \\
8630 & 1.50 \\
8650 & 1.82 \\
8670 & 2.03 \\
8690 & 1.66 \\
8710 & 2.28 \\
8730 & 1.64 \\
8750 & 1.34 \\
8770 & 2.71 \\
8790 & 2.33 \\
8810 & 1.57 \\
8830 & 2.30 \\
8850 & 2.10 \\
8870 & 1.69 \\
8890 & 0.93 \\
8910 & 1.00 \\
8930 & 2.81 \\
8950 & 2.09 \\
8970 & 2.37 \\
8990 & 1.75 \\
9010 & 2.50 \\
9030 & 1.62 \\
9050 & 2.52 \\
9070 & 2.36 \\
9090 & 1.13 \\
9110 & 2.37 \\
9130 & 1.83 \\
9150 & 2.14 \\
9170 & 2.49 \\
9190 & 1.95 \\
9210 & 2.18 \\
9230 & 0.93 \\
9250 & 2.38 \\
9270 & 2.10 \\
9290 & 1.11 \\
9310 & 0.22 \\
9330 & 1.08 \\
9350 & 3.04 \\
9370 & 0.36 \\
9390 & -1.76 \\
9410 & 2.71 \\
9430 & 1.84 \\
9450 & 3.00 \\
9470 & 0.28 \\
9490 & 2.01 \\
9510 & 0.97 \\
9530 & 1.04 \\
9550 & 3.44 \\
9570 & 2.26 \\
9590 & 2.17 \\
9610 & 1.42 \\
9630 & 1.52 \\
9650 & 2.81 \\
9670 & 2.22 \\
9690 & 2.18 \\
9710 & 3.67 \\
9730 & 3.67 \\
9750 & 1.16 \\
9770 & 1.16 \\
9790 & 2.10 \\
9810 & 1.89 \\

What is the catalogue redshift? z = 0.706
